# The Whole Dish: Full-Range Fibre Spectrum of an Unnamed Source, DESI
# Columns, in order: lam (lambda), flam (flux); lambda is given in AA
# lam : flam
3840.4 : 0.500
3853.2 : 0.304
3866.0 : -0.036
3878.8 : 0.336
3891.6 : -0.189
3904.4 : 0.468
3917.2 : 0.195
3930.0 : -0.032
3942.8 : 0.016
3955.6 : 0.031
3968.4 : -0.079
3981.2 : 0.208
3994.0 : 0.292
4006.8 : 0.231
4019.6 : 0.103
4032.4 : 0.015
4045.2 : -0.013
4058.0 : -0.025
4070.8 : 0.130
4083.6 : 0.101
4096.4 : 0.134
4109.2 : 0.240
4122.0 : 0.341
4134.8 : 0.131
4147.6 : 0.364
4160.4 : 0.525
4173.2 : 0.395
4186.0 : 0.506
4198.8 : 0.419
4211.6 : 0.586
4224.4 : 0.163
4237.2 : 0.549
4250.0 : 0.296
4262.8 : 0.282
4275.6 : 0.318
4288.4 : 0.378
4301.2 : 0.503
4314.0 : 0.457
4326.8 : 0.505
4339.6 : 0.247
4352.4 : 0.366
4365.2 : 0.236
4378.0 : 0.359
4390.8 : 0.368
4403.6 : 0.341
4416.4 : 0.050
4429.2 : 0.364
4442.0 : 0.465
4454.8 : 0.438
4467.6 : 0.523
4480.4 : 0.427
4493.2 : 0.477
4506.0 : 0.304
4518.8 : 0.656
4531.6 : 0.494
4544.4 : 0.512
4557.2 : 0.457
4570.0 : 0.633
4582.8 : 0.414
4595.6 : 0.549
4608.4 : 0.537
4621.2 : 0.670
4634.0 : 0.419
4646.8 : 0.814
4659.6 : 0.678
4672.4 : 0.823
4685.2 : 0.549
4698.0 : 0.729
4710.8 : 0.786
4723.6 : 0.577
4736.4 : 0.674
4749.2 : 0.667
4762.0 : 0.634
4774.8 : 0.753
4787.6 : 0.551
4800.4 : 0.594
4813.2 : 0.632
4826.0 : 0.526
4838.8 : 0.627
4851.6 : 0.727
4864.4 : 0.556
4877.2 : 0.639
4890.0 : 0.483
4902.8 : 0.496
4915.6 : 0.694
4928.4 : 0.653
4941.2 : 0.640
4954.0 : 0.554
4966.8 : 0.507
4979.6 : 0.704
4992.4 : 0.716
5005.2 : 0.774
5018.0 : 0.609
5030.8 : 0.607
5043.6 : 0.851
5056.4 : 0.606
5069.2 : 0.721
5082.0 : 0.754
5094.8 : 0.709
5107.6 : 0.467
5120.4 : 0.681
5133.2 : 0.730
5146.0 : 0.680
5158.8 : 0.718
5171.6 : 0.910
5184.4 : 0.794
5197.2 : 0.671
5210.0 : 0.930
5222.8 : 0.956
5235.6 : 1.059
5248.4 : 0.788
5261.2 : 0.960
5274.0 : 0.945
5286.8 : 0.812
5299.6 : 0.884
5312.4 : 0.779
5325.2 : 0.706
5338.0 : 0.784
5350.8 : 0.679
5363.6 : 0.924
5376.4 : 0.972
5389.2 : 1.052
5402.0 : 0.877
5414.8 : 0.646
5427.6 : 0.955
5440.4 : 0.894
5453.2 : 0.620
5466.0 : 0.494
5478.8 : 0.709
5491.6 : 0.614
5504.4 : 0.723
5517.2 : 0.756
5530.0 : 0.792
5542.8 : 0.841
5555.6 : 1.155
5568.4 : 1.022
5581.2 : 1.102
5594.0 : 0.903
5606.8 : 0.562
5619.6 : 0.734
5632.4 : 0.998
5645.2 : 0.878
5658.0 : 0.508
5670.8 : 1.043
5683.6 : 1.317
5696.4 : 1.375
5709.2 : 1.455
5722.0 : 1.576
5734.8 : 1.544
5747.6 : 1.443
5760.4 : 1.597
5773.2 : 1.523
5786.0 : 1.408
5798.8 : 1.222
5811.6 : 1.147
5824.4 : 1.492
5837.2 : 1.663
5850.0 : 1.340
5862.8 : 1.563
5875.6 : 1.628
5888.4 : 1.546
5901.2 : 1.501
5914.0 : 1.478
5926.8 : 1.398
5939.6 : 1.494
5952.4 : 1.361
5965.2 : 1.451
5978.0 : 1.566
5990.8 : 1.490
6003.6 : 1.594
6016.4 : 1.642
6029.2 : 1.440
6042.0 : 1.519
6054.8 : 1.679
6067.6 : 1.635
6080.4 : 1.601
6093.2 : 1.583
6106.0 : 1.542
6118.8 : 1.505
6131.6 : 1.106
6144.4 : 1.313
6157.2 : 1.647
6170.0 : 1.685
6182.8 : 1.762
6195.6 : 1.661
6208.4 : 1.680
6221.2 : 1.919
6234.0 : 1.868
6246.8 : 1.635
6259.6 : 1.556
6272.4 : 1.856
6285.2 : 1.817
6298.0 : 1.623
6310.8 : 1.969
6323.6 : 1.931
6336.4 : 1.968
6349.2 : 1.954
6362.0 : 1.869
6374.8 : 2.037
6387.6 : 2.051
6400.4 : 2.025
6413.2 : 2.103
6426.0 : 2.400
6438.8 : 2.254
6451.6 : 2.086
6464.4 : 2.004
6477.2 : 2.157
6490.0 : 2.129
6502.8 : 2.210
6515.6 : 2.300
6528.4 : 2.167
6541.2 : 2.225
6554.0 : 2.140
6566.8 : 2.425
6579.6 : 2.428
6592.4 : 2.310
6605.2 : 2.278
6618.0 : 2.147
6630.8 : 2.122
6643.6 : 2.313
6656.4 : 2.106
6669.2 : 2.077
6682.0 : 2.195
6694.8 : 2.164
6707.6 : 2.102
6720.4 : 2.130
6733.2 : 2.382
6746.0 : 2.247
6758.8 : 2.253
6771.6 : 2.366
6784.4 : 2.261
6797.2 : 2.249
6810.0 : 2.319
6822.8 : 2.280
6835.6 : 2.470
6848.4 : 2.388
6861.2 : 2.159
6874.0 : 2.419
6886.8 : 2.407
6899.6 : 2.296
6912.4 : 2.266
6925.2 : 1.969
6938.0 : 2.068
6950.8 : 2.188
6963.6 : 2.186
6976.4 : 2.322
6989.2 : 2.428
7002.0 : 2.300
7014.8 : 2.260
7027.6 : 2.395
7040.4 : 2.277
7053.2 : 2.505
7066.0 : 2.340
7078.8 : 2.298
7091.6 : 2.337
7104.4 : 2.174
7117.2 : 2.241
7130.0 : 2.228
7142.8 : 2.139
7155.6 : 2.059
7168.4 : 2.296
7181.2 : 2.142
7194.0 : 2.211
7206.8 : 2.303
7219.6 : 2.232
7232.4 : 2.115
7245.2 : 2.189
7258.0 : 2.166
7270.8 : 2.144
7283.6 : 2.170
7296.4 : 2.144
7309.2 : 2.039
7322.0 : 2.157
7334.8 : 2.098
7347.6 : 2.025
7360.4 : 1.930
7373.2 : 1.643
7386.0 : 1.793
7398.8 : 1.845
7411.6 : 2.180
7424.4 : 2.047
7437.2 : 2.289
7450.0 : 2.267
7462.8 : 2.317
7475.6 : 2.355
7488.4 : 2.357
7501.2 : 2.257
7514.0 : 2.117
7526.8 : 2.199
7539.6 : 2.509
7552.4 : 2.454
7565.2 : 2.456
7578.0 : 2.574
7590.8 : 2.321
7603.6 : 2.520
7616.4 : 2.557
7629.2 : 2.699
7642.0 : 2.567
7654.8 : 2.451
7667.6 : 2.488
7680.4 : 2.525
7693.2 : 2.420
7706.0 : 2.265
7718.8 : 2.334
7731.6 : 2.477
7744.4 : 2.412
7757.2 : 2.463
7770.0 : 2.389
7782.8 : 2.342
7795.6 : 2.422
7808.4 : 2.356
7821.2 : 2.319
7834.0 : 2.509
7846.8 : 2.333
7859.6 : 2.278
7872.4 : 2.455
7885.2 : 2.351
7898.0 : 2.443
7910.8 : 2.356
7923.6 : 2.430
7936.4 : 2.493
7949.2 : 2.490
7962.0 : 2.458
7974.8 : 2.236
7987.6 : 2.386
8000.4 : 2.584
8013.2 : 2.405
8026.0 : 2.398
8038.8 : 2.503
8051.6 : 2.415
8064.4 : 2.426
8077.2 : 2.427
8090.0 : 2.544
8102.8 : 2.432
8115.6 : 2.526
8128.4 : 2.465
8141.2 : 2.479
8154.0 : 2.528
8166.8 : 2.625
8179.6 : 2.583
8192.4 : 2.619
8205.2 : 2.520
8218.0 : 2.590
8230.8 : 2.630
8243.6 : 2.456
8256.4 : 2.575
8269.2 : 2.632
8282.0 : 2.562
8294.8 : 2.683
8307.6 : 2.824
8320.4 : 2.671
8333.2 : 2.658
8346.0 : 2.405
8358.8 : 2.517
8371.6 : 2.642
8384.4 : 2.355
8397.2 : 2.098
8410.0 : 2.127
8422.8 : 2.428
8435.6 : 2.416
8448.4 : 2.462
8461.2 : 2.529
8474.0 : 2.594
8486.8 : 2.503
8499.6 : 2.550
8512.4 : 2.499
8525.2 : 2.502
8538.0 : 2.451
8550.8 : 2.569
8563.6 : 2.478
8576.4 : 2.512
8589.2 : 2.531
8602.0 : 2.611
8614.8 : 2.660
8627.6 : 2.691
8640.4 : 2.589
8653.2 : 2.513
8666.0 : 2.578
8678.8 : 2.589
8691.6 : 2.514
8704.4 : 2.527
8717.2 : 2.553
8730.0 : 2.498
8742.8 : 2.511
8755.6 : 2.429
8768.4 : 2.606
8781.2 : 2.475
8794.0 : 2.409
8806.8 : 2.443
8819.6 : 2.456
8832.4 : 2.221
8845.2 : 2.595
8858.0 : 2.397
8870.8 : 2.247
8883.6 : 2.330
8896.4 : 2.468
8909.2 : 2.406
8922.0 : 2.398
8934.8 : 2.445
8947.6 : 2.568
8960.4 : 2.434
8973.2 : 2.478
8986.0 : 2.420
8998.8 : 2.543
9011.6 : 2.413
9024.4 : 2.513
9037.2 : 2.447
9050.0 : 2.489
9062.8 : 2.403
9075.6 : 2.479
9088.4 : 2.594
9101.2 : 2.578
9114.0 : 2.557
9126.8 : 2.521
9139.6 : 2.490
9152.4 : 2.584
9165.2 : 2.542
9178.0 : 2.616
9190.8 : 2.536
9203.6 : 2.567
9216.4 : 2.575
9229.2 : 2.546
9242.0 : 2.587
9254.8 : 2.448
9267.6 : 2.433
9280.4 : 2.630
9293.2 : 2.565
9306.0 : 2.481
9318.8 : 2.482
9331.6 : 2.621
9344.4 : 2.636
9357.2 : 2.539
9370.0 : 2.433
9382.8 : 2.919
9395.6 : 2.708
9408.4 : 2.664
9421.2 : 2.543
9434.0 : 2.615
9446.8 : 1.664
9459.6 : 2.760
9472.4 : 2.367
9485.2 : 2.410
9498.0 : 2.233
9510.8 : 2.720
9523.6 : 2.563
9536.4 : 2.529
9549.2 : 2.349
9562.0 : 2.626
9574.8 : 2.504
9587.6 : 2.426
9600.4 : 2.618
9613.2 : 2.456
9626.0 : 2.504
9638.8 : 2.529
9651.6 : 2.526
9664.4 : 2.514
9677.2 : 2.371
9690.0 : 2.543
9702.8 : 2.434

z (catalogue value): 0.43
